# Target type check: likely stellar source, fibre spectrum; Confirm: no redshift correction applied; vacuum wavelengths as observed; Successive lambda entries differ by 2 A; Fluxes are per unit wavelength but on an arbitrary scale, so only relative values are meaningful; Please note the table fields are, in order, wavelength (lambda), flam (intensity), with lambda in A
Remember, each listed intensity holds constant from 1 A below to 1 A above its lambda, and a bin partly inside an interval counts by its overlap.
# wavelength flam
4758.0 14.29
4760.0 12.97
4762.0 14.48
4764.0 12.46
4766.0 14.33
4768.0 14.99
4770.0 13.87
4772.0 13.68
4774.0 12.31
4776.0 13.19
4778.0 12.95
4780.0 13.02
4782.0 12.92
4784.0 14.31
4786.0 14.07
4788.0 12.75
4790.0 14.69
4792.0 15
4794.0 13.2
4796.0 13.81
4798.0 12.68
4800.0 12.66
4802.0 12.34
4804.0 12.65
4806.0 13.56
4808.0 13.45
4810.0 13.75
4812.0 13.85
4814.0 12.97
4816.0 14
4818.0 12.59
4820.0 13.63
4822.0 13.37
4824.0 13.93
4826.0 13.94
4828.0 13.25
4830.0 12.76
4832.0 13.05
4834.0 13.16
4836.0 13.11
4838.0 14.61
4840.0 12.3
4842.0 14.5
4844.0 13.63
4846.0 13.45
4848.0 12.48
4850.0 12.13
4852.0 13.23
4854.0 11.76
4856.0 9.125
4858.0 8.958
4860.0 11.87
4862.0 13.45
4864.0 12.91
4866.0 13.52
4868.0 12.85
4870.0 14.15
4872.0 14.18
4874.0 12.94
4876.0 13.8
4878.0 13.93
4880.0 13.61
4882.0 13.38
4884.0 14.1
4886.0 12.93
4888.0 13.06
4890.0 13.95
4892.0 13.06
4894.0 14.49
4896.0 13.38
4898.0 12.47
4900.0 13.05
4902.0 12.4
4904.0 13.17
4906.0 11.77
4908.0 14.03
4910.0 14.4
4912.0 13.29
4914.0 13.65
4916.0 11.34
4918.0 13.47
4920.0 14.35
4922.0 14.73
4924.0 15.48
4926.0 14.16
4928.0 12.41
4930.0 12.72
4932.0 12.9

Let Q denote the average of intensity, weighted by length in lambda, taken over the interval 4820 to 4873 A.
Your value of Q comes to 12.9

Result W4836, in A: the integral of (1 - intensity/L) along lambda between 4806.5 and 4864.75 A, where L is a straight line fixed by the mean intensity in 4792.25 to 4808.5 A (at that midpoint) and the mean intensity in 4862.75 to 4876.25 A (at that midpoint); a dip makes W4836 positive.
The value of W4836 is 1.5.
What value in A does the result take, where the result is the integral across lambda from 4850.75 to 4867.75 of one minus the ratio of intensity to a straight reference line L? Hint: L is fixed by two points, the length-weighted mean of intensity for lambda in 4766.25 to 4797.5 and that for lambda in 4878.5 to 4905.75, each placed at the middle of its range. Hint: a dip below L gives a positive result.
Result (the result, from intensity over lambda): 1.9 A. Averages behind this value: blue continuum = 13.7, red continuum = 13.3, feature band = 11.9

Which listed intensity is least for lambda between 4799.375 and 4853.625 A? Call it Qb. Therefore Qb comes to 12.13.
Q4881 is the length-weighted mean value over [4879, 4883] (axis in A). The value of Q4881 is 13.5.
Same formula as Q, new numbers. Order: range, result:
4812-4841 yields 13.4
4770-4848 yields 13.4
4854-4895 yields 13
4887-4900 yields 13.4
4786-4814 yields 13.4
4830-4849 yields 13.3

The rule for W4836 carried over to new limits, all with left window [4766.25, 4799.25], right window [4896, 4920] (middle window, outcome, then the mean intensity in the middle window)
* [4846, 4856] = 0.85 A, 12.2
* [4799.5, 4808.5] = 0.39 A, 12.9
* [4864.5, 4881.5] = -0.48 A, 13.6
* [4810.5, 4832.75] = 0.05 A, 13.4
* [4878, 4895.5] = -0.56 A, 13.6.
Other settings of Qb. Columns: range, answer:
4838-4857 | 9.125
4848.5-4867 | 8.958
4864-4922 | 11.34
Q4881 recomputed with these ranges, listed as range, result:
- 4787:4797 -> 13.9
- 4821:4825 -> 13.6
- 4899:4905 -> 12.9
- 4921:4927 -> 14.8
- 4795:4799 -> 13.2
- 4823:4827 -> 13.9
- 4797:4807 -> 12.8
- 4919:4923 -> 14.5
